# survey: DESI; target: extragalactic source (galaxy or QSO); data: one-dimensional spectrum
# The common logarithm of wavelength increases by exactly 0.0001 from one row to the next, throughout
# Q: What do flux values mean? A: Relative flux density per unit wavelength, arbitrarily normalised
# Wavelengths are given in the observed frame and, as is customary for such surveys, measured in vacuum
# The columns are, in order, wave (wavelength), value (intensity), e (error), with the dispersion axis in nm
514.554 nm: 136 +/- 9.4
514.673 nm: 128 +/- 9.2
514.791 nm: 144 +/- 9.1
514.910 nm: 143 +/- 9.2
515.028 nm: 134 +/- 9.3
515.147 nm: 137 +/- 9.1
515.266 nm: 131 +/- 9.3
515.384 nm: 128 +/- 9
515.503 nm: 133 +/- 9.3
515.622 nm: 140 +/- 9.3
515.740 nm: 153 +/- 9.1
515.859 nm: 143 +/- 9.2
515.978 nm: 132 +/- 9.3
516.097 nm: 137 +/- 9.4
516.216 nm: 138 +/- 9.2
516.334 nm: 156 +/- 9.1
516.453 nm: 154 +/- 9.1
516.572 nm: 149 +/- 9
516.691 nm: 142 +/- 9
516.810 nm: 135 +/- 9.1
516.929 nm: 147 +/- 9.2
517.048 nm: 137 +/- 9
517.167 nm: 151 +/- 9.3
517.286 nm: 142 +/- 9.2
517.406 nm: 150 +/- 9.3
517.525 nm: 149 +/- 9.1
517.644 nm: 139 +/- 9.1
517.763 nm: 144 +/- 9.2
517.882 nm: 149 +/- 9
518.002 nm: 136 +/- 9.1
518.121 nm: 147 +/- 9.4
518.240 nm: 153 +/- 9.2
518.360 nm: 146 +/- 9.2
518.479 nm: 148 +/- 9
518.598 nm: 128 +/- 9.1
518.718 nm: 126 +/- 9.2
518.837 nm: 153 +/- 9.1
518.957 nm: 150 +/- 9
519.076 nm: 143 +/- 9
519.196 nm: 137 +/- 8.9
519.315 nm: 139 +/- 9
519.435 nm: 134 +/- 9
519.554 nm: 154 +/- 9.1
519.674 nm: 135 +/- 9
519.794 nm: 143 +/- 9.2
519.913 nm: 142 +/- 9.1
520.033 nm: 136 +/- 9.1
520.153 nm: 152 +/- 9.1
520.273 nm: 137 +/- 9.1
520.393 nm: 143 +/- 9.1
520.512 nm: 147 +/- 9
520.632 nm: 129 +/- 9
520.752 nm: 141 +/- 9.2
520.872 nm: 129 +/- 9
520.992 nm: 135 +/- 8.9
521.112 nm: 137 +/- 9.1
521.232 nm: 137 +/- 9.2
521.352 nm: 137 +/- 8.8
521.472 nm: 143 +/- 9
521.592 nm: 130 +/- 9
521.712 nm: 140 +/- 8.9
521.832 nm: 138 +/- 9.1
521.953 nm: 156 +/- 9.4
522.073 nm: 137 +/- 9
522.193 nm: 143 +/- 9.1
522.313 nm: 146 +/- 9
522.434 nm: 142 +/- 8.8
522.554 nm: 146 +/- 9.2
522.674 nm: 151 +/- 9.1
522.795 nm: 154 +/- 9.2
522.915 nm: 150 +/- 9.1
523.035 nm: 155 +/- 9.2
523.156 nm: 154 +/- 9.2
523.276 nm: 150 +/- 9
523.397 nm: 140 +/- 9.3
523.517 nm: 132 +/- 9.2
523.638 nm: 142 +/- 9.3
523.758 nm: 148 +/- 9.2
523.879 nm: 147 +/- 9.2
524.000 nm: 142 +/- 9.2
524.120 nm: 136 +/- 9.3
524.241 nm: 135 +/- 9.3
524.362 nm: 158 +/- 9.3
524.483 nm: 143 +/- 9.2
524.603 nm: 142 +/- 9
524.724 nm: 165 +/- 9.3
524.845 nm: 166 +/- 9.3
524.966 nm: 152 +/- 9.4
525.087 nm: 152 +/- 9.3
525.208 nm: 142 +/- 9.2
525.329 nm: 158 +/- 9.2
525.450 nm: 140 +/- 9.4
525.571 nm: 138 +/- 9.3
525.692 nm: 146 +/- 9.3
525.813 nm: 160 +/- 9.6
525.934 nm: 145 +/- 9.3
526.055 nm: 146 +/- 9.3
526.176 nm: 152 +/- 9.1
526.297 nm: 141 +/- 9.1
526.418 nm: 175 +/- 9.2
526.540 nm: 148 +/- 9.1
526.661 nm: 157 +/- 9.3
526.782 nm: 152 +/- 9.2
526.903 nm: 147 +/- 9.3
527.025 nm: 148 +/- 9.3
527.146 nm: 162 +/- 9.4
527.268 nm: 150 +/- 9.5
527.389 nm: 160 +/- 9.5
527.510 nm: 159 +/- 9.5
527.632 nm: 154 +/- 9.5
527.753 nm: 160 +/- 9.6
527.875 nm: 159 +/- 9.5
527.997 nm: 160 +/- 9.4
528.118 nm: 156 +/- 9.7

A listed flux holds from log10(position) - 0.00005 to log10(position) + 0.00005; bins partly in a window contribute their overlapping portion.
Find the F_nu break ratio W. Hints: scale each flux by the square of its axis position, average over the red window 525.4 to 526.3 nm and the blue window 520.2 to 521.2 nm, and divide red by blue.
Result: 1.09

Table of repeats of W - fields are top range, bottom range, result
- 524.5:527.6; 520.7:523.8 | 1.08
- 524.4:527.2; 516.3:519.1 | 1.08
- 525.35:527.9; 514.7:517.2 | 1.13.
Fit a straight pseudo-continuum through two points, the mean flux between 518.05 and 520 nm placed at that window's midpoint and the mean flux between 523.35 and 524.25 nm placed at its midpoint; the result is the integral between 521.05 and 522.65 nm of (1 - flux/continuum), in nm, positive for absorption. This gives 0.00 nm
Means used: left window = 142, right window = 141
